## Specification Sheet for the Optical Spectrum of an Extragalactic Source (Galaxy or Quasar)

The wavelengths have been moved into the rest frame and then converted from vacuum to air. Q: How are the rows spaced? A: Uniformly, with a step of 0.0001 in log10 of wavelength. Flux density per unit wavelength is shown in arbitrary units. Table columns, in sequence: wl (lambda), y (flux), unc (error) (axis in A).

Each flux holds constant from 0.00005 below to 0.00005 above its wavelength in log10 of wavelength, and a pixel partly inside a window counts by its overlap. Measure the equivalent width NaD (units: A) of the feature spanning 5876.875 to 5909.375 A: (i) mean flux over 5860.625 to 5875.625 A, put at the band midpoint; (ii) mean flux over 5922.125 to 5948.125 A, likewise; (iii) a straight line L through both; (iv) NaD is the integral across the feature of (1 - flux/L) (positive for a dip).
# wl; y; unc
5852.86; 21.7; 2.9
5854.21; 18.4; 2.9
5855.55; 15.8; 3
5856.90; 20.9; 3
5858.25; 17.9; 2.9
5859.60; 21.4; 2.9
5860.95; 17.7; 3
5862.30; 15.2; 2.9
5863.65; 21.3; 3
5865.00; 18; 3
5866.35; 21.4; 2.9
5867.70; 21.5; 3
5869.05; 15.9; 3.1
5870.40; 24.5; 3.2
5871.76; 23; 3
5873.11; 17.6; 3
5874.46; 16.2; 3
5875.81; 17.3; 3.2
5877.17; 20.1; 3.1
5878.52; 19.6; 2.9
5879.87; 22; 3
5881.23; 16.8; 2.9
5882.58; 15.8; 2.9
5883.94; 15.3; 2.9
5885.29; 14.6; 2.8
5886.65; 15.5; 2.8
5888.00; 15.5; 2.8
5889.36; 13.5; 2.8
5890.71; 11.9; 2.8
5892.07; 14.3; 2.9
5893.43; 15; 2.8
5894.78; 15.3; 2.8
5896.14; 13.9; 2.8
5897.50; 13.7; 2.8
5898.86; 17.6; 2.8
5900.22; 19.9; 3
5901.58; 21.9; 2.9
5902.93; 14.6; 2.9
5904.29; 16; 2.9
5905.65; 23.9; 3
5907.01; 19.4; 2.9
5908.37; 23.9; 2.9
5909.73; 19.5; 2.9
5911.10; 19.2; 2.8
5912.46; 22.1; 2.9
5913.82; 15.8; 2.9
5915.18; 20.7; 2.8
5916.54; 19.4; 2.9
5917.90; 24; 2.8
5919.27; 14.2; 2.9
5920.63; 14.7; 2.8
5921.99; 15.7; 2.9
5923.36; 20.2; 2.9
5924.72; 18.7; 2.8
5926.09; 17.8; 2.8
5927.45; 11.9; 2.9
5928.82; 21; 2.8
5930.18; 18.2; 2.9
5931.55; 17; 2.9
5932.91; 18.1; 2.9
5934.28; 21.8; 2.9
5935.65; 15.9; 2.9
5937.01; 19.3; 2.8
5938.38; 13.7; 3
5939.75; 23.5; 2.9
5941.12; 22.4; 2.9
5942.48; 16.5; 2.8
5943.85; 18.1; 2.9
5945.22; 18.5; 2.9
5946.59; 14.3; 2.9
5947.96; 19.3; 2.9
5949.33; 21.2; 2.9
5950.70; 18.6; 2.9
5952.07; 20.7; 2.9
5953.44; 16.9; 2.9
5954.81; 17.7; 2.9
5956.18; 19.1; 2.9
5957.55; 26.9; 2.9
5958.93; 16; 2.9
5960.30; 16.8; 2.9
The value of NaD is 3.1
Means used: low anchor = 19.3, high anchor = 18.1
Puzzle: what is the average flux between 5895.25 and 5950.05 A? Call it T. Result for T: 18.4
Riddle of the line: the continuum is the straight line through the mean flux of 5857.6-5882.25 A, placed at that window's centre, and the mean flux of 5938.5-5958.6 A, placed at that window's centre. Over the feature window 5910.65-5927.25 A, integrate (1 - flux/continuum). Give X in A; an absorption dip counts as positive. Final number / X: 0.8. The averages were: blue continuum 19.3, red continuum 19.3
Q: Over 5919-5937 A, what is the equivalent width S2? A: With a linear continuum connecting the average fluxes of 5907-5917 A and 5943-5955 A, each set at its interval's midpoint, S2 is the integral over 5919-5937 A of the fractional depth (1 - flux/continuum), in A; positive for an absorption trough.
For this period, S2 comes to 1.7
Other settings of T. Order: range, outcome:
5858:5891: 18.1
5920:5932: 17.3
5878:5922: 17.5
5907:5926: 19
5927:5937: 17.9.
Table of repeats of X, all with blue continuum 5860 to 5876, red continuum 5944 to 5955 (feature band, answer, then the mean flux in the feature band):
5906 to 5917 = -0.8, 20.1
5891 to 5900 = 1.8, 15.1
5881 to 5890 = 1.8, 15.2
